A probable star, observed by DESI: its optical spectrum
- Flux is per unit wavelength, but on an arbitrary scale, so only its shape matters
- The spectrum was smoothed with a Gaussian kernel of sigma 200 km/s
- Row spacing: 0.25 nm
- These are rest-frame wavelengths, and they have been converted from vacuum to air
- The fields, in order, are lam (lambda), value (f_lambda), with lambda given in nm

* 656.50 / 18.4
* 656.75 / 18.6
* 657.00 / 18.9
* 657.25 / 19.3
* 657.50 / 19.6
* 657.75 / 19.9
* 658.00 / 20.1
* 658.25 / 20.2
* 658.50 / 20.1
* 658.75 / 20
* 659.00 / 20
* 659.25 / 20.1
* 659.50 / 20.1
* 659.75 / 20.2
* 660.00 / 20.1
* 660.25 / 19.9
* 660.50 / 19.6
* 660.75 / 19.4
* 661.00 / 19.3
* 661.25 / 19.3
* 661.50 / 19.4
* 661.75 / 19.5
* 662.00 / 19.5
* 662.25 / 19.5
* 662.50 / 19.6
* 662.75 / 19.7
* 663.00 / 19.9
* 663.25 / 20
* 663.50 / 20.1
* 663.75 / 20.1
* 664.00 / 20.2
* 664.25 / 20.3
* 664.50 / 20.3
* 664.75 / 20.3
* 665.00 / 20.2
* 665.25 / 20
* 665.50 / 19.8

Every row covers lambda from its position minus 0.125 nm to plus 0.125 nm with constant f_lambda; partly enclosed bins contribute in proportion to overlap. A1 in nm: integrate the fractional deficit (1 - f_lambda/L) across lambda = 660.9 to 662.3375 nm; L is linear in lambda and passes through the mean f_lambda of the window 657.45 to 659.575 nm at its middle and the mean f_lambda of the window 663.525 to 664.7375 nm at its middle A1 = 0.05 nm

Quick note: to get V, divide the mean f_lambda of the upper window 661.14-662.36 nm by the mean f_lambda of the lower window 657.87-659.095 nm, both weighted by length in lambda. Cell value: 0.97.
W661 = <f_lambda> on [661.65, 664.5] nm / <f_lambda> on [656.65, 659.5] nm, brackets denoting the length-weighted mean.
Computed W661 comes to 1.0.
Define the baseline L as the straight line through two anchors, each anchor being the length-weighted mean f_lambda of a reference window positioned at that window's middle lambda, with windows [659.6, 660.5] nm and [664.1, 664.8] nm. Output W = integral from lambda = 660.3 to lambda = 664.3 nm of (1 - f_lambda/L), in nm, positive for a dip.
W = 0.09 nm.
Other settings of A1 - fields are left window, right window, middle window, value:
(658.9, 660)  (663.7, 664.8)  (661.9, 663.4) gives 0.036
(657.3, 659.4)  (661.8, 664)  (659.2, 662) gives 0.028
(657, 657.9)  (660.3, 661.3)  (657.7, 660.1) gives -0.074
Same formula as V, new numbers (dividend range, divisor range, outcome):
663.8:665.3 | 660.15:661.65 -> 1.04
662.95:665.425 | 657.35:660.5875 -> 1.01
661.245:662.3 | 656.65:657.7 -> 1.01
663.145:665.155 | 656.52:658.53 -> 1.04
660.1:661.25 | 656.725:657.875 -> 1.01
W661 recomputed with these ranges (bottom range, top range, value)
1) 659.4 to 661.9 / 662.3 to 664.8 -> 1.02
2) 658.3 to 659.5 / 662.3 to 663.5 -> 0.99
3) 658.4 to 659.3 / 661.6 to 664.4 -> 0.99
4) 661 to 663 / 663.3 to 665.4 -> 1.03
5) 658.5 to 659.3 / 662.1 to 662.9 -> 0.98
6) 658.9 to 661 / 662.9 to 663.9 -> 1.01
